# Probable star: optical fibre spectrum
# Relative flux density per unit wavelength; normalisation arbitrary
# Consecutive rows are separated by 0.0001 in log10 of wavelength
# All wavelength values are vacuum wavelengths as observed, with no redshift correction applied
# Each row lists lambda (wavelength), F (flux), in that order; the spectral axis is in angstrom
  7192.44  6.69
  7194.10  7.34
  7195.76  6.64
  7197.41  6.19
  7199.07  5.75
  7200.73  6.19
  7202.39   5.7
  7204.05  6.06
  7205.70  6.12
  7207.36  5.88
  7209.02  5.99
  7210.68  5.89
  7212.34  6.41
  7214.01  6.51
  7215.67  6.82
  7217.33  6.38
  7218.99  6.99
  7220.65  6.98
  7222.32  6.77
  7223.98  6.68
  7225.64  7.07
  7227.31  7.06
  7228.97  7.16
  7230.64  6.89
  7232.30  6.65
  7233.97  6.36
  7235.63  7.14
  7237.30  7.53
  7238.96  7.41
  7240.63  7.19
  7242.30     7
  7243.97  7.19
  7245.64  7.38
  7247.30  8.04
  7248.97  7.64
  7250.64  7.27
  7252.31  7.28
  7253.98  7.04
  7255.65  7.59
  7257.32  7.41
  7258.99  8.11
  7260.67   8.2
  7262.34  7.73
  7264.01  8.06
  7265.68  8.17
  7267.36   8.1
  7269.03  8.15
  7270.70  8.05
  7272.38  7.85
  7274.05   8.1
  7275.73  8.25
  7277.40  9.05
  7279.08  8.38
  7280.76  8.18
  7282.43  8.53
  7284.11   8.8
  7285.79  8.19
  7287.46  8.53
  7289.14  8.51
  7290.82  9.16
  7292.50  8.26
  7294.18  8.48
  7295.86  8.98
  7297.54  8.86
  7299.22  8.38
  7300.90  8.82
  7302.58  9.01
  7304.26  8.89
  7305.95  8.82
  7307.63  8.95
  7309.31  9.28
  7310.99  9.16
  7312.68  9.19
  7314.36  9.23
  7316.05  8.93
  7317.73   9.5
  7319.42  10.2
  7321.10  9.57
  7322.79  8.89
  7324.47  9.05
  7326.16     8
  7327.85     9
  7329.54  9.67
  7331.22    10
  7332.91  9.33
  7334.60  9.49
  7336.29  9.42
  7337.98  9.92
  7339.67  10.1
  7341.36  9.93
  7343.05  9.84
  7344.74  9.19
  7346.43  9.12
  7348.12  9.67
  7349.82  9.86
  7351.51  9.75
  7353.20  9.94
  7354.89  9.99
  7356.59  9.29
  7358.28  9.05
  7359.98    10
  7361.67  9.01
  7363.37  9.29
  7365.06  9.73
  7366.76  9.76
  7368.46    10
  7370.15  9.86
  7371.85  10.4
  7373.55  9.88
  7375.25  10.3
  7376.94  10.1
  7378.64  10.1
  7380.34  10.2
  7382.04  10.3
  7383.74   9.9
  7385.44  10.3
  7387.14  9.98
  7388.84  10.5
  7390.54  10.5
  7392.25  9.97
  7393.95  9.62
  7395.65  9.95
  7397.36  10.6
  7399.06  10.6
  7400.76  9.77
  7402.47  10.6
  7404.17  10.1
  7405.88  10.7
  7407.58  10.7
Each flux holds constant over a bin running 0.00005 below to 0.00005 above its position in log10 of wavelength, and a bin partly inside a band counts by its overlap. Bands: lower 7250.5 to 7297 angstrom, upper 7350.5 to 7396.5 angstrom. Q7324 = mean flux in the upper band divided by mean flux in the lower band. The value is 1.21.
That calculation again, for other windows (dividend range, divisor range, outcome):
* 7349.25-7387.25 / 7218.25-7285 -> 1.30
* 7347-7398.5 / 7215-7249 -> 1.41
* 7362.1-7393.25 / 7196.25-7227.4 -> 1.57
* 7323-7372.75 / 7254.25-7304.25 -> 1.15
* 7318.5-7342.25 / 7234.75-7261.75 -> 1.27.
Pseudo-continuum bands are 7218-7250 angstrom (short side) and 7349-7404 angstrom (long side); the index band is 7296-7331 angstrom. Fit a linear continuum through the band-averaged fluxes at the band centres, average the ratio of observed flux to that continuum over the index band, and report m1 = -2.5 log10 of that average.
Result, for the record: -0.05 mag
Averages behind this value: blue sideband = 7.11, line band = 9.09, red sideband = 9.97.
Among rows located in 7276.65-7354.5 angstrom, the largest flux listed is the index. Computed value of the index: 10.2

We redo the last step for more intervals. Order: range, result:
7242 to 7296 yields 9.16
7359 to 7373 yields 10.4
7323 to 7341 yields 10.1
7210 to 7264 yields 8.2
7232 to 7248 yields 8.04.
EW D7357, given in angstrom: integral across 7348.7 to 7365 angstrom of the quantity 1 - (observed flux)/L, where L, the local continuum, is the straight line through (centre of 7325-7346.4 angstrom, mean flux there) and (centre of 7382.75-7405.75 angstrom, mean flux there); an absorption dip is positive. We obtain 0.2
